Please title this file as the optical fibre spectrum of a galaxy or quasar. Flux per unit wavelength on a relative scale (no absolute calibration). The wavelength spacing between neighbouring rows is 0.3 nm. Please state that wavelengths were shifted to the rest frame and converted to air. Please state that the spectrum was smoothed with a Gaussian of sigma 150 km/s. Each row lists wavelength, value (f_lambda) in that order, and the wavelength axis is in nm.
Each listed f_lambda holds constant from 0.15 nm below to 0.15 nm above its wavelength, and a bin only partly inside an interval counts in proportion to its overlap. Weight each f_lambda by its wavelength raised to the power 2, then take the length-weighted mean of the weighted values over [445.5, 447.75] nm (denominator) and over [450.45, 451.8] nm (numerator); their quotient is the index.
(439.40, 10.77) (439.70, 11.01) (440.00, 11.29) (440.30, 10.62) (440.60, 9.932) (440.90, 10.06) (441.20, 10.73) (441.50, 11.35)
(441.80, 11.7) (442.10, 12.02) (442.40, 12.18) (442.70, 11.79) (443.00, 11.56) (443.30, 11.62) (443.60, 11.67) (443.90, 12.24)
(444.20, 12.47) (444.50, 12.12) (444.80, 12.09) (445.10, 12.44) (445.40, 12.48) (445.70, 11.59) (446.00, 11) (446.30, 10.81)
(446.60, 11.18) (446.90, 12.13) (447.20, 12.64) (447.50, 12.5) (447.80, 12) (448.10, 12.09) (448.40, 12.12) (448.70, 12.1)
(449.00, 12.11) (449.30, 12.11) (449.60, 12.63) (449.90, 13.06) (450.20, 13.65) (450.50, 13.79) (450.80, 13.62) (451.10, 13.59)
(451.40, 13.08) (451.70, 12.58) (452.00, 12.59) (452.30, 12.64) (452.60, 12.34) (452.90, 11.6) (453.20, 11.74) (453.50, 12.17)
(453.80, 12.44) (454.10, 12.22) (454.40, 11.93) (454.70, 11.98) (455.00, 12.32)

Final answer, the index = 1.16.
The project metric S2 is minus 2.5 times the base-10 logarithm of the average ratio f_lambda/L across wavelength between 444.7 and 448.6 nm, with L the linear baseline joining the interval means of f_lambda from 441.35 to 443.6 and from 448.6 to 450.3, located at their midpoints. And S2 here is 0.029 mag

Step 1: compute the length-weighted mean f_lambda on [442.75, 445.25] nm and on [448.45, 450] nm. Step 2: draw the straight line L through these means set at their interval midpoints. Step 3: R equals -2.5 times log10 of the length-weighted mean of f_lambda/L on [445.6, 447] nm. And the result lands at 0.08 mag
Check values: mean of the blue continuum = 12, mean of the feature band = 11.3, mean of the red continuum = 12.4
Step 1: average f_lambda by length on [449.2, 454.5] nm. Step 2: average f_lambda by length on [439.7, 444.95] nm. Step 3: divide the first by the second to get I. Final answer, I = 1.10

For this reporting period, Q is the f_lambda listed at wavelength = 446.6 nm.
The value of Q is 11.18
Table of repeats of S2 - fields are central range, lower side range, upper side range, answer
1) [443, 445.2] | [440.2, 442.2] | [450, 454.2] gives -0.06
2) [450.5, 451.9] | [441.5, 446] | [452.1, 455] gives -0.10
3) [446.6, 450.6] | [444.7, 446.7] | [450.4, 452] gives 0.00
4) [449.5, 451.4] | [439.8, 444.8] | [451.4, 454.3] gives -0.11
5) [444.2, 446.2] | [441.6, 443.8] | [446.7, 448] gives 0.01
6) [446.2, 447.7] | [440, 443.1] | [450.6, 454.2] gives 0.00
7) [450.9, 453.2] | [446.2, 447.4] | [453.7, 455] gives -0.05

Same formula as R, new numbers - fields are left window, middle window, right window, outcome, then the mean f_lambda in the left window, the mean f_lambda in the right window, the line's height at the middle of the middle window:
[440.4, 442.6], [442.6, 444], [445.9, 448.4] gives -0.037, 11.1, 11.8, 11.4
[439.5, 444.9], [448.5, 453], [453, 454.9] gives -0.076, 11.5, 12.1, 11.9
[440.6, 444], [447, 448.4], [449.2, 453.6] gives -0.005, 11.5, 12.8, 12.2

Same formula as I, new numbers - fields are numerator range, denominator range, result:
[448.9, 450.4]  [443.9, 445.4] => 1.04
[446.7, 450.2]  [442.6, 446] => 1.03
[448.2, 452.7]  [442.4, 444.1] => 1.08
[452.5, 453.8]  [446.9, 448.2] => 0.98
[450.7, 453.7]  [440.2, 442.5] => 1.14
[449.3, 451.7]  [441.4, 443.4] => 1.12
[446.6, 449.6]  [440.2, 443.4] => 1.08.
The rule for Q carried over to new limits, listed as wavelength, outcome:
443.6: 11.67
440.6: 9.932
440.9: 10.06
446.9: 12.13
